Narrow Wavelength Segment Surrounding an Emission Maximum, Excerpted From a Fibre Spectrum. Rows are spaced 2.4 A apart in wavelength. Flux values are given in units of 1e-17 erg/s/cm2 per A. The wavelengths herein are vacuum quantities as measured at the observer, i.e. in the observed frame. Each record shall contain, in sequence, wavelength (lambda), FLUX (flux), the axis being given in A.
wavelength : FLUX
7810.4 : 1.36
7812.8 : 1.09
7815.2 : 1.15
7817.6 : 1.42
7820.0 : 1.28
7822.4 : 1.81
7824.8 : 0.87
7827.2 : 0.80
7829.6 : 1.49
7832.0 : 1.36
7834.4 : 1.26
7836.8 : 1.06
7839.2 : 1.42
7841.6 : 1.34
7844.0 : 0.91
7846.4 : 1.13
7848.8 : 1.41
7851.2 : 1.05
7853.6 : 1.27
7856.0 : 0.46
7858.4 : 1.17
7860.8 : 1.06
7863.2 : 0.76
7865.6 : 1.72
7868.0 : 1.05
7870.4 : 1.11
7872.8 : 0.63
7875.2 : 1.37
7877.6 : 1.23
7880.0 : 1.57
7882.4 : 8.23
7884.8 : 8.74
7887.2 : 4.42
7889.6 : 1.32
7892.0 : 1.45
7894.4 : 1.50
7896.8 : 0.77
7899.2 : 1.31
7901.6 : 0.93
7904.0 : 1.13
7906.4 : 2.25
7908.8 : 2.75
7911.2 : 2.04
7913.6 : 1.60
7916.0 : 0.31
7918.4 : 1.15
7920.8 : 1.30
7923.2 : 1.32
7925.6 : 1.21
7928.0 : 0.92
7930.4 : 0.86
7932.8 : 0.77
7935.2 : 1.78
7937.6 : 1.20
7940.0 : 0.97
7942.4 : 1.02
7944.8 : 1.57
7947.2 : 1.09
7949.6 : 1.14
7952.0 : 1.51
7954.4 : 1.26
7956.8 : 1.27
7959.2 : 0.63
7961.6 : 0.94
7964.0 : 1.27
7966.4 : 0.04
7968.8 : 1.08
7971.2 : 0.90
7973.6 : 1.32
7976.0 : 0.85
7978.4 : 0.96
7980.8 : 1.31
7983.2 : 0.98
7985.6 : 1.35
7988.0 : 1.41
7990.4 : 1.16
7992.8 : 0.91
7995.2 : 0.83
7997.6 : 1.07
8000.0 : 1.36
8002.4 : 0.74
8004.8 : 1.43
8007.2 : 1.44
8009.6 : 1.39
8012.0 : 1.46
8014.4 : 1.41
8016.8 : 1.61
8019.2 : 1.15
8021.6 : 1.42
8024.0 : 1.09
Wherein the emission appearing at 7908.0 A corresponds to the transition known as [N II] 6583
